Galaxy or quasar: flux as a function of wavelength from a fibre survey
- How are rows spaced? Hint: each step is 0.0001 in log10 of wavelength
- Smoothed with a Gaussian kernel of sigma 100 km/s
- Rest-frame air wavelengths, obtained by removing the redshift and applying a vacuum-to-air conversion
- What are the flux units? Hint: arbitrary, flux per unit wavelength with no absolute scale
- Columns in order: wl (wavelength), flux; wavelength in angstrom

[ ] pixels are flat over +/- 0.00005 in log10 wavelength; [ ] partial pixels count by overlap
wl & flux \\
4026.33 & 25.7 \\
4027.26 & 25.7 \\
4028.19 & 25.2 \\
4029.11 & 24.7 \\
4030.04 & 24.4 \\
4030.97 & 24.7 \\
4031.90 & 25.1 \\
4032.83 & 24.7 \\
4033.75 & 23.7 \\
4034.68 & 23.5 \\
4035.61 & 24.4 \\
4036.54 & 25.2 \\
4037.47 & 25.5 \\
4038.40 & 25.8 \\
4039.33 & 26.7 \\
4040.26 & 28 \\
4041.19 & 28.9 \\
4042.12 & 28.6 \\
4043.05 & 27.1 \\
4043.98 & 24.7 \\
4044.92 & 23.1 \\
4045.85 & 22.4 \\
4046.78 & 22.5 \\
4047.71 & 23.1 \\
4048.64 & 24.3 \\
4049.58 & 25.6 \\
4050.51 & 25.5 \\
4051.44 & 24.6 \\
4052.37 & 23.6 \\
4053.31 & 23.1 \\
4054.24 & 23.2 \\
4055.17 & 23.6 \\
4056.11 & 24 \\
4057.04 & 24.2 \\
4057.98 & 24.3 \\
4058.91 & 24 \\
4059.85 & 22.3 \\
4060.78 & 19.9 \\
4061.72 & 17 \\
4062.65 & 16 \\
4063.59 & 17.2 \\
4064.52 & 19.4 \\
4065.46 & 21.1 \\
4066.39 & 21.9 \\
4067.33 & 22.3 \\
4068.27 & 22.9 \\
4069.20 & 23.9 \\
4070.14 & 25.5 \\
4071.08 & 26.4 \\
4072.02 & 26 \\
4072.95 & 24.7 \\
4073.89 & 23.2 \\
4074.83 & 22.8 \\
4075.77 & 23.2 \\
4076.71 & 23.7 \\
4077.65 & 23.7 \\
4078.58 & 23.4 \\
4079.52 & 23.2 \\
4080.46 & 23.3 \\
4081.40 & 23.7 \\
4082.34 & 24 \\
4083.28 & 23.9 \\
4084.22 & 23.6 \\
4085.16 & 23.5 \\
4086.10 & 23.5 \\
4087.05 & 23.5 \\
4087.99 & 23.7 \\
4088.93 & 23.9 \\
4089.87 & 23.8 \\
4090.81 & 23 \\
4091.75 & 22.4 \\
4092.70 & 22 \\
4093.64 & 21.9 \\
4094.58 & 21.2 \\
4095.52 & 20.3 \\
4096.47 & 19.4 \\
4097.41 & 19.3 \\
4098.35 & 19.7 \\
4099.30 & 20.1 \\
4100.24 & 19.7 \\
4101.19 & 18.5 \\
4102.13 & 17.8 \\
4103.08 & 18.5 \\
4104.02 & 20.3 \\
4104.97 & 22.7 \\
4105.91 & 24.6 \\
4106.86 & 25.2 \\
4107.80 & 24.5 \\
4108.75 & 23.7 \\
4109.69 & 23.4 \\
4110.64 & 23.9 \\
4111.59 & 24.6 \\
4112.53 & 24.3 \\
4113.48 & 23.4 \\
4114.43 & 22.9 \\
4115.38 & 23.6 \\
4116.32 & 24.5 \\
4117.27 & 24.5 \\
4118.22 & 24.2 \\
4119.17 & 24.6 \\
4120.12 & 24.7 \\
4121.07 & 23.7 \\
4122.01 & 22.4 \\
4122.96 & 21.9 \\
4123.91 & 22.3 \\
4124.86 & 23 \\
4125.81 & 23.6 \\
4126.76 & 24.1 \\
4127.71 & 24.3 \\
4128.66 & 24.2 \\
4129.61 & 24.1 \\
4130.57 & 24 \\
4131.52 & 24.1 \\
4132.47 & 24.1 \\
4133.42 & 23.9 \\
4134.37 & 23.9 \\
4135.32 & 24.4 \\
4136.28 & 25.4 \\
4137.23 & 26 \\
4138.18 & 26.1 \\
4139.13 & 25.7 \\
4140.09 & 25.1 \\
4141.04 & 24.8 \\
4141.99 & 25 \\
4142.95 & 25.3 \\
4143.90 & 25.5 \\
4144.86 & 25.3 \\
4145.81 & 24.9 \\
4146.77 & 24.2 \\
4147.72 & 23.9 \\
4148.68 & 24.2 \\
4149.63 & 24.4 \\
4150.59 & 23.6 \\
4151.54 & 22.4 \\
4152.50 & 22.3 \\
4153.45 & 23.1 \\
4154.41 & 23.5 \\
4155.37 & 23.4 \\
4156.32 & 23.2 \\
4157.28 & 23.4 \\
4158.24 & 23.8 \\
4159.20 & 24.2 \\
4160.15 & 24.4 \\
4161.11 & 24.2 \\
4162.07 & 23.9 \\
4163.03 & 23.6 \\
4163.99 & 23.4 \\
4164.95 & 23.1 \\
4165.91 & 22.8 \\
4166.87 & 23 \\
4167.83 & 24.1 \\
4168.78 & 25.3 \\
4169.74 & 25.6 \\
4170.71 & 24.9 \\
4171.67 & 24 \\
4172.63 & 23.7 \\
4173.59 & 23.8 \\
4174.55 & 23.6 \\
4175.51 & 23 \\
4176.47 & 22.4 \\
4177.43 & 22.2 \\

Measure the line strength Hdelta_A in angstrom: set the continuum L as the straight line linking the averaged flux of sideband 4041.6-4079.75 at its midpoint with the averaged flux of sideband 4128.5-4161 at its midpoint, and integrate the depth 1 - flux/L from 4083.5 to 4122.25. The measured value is 1.9 angstrom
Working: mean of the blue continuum 23.2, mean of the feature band 22.6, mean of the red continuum 24.3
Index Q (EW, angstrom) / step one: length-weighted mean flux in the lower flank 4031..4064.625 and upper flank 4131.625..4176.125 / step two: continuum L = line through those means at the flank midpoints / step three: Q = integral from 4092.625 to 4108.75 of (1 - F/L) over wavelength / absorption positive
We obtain 2.02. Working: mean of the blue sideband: 23.8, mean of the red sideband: 24.2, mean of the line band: 21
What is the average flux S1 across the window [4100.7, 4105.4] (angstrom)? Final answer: 19.5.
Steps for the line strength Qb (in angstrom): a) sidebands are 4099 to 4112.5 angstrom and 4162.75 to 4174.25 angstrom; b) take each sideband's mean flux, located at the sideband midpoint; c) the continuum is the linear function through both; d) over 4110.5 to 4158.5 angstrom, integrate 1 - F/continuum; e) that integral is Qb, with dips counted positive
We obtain -2.4 angstrom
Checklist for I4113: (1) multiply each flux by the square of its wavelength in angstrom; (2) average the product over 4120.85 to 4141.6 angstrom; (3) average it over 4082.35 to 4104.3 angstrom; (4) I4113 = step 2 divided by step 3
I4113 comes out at 1.14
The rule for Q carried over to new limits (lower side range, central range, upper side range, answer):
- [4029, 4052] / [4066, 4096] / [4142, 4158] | 1.55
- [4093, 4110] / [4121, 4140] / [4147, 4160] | -1.35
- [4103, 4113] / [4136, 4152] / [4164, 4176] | -0.74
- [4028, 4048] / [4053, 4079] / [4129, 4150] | 2.50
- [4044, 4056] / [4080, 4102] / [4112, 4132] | 1.60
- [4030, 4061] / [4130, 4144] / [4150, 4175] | -0.57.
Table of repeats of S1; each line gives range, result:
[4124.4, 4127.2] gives 23.6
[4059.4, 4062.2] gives 19.7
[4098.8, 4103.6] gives 18.9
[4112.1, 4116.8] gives 23.7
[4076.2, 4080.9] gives 23.5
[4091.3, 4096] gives 21.5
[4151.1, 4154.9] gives 22.8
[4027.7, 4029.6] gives 25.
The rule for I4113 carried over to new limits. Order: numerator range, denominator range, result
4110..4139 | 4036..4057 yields 1.00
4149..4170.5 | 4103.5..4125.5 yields 1.03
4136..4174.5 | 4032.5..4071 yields 1.08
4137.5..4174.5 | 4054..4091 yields 1.10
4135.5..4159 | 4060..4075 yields 1.16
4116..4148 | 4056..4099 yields 1.11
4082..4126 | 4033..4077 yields 0.98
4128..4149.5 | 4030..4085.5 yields 1.08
